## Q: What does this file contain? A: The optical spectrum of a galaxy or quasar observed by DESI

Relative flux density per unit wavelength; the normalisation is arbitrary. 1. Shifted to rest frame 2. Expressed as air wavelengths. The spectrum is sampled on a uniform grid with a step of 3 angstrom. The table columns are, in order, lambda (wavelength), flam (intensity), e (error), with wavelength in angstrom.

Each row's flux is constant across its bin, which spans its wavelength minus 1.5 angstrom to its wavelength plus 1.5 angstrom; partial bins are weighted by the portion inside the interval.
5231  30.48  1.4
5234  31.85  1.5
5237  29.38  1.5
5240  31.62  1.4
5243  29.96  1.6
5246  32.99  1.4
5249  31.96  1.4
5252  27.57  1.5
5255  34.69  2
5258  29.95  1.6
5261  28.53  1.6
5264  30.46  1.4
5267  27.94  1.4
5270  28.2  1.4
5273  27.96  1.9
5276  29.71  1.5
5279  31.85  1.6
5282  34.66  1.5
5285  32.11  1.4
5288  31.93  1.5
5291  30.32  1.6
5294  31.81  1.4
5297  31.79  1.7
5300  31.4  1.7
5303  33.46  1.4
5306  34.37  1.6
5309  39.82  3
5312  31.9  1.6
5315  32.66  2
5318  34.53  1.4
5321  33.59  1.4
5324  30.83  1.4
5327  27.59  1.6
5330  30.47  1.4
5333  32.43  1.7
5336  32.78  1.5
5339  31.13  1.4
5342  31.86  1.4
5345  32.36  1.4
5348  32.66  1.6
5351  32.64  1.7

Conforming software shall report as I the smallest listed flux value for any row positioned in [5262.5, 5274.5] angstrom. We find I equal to 27.94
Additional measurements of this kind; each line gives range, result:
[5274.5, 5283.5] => 29.71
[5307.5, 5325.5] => 30.83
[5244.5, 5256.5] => 27.57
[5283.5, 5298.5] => 30.32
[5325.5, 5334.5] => 27.59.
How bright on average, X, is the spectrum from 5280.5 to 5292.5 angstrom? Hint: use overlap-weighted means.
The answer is 32.3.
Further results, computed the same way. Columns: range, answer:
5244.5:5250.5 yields 32.5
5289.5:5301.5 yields 31.3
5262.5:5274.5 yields 28.6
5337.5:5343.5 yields 31.5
